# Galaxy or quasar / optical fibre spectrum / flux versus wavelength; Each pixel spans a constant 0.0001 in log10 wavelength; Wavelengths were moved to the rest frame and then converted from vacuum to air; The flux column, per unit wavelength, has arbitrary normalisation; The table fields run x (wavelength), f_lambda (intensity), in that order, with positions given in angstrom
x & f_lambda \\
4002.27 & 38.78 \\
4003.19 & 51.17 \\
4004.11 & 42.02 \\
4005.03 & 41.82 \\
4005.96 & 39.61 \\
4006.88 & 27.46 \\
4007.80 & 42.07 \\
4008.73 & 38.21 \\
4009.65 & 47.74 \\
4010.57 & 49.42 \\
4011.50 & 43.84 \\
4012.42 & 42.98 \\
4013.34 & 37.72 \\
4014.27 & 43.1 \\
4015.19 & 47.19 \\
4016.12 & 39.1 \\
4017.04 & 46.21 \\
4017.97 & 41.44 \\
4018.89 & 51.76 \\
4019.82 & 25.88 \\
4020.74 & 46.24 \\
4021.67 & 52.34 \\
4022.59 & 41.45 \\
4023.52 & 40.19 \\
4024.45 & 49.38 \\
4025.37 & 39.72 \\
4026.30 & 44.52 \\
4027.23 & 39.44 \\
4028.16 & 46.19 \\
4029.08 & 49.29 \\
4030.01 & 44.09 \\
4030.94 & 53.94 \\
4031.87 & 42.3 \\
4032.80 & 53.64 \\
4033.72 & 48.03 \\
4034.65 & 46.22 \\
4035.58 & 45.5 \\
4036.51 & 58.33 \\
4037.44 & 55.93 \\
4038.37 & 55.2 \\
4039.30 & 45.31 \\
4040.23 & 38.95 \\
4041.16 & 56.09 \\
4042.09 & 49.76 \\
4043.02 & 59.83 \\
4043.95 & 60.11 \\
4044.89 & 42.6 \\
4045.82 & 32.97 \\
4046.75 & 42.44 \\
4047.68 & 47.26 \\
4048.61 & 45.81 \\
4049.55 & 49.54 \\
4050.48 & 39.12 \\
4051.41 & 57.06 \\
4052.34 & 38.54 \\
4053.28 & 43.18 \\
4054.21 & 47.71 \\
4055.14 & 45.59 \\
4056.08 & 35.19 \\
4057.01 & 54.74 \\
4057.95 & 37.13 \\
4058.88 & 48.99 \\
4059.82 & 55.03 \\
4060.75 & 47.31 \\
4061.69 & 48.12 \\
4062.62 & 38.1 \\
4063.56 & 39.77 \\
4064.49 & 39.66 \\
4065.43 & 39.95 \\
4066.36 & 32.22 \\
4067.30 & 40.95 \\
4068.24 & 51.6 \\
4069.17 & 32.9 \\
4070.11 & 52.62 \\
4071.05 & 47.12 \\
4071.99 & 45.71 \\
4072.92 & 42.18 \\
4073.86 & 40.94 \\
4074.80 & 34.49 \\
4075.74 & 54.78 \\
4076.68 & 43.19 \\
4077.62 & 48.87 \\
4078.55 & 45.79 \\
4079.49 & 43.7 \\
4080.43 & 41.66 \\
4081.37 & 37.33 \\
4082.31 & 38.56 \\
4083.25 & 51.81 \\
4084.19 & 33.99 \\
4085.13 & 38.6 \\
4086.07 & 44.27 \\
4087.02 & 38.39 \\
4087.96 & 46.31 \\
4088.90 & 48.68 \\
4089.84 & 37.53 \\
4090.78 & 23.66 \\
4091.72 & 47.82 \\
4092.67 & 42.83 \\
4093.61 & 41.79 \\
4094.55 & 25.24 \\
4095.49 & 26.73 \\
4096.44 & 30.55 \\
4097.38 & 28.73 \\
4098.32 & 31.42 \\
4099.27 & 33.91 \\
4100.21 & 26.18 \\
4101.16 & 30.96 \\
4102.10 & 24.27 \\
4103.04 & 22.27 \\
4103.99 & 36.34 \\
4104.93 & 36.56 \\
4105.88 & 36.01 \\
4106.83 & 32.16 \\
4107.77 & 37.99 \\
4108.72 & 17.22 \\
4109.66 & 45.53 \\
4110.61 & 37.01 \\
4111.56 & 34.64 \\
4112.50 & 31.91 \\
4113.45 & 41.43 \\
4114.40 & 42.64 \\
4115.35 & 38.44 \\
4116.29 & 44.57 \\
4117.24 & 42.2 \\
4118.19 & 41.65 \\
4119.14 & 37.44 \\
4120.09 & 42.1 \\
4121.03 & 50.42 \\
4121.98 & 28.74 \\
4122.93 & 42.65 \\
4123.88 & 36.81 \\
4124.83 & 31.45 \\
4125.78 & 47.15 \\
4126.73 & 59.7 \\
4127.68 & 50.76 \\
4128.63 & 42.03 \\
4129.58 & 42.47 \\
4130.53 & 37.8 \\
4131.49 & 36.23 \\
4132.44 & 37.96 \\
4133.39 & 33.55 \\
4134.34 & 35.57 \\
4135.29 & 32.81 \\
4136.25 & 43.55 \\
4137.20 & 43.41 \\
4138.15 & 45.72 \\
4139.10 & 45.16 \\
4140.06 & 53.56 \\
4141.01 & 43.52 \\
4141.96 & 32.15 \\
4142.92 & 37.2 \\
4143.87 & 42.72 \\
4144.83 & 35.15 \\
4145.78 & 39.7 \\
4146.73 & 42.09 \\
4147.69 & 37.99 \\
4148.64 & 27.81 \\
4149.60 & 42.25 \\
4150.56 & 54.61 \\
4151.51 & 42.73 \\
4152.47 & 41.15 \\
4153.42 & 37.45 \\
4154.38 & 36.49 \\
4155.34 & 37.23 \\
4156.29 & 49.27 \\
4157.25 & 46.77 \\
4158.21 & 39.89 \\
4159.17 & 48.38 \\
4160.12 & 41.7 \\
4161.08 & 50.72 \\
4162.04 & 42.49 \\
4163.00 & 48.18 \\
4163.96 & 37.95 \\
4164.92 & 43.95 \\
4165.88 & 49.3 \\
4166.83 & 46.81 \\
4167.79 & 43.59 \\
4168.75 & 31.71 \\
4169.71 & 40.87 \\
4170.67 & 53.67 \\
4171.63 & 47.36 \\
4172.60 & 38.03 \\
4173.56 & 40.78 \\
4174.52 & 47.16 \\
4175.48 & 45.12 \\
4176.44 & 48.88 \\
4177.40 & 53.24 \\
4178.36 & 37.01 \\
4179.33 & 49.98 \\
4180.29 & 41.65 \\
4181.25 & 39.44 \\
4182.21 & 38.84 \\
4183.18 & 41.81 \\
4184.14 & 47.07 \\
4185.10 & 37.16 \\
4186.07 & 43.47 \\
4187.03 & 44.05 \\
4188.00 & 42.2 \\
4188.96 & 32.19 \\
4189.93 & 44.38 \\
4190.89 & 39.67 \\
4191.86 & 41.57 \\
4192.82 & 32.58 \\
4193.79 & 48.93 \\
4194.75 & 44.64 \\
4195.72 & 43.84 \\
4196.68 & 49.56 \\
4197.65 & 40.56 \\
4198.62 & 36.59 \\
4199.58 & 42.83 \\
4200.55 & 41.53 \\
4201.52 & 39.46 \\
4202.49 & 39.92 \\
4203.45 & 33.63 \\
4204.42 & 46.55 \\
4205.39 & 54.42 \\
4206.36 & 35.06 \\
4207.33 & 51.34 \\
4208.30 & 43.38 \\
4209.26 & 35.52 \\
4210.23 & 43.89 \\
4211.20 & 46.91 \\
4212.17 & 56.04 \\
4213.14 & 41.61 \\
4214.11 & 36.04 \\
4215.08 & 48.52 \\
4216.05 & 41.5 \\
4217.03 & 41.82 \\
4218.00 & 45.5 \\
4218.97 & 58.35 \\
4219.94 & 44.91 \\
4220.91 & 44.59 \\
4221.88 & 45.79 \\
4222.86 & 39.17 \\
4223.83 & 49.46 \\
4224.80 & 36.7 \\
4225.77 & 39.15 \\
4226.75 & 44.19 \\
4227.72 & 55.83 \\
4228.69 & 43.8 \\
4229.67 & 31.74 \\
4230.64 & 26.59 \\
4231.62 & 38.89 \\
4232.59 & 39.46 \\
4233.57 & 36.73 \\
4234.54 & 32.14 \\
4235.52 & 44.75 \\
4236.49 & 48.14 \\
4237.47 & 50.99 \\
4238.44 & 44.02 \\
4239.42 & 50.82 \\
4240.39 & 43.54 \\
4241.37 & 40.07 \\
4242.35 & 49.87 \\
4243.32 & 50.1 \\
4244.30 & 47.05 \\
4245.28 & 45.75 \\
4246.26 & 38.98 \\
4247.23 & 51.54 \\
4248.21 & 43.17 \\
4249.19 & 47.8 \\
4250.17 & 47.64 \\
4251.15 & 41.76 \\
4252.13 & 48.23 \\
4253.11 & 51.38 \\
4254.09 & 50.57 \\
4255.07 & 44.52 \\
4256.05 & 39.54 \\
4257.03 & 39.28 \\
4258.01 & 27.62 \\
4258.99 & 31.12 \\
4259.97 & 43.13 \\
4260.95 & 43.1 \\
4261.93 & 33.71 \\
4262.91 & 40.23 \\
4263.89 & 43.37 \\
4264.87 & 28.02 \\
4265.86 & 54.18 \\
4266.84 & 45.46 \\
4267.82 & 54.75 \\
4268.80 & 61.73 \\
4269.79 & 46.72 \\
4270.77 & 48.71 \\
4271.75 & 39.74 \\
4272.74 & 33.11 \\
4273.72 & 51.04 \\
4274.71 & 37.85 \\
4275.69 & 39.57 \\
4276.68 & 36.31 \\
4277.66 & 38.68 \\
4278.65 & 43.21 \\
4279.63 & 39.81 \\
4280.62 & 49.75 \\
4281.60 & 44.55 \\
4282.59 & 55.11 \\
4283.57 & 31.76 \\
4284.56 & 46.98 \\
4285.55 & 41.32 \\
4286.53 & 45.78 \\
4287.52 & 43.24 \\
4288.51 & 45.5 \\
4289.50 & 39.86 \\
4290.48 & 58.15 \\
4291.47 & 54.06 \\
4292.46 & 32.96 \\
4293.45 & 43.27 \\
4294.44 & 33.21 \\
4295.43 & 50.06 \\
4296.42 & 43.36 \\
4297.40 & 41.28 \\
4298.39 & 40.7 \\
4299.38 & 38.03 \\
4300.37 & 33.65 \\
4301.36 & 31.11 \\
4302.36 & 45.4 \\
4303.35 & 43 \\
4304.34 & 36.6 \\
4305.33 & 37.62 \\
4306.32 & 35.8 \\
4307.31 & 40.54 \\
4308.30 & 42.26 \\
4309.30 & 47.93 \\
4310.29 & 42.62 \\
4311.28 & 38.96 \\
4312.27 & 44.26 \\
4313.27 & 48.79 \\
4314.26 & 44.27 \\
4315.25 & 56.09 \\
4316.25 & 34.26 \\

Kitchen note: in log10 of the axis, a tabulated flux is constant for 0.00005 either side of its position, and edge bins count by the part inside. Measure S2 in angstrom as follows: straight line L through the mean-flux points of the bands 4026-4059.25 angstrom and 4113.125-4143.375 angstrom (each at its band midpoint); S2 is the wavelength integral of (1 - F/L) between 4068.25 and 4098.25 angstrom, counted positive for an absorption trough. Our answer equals 2.6 angstrom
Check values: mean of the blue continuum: 47.2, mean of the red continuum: 41.3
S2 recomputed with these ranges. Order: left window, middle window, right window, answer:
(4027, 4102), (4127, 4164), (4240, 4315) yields 1.38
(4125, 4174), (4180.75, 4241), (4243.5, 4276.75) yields 0.49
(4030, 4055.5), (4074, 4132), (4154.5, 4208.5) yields 9.43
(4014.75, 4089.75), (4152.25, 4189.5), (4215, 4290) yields 0.79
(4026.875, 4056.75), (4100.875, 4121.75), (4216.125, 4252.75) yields 4.38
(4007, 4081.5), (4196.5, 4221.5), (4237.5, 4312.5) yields -0.05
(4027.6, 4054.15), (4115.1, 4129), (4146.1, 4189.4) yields 0.71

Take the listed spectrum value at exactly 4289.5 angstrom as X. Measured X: 39.86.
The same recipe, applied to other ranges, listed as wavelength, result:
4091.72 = 47.82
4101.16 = 30.96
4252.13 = 48.23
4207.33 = 51.34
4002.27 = 38.78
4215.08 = 48.52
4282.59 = 55.11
